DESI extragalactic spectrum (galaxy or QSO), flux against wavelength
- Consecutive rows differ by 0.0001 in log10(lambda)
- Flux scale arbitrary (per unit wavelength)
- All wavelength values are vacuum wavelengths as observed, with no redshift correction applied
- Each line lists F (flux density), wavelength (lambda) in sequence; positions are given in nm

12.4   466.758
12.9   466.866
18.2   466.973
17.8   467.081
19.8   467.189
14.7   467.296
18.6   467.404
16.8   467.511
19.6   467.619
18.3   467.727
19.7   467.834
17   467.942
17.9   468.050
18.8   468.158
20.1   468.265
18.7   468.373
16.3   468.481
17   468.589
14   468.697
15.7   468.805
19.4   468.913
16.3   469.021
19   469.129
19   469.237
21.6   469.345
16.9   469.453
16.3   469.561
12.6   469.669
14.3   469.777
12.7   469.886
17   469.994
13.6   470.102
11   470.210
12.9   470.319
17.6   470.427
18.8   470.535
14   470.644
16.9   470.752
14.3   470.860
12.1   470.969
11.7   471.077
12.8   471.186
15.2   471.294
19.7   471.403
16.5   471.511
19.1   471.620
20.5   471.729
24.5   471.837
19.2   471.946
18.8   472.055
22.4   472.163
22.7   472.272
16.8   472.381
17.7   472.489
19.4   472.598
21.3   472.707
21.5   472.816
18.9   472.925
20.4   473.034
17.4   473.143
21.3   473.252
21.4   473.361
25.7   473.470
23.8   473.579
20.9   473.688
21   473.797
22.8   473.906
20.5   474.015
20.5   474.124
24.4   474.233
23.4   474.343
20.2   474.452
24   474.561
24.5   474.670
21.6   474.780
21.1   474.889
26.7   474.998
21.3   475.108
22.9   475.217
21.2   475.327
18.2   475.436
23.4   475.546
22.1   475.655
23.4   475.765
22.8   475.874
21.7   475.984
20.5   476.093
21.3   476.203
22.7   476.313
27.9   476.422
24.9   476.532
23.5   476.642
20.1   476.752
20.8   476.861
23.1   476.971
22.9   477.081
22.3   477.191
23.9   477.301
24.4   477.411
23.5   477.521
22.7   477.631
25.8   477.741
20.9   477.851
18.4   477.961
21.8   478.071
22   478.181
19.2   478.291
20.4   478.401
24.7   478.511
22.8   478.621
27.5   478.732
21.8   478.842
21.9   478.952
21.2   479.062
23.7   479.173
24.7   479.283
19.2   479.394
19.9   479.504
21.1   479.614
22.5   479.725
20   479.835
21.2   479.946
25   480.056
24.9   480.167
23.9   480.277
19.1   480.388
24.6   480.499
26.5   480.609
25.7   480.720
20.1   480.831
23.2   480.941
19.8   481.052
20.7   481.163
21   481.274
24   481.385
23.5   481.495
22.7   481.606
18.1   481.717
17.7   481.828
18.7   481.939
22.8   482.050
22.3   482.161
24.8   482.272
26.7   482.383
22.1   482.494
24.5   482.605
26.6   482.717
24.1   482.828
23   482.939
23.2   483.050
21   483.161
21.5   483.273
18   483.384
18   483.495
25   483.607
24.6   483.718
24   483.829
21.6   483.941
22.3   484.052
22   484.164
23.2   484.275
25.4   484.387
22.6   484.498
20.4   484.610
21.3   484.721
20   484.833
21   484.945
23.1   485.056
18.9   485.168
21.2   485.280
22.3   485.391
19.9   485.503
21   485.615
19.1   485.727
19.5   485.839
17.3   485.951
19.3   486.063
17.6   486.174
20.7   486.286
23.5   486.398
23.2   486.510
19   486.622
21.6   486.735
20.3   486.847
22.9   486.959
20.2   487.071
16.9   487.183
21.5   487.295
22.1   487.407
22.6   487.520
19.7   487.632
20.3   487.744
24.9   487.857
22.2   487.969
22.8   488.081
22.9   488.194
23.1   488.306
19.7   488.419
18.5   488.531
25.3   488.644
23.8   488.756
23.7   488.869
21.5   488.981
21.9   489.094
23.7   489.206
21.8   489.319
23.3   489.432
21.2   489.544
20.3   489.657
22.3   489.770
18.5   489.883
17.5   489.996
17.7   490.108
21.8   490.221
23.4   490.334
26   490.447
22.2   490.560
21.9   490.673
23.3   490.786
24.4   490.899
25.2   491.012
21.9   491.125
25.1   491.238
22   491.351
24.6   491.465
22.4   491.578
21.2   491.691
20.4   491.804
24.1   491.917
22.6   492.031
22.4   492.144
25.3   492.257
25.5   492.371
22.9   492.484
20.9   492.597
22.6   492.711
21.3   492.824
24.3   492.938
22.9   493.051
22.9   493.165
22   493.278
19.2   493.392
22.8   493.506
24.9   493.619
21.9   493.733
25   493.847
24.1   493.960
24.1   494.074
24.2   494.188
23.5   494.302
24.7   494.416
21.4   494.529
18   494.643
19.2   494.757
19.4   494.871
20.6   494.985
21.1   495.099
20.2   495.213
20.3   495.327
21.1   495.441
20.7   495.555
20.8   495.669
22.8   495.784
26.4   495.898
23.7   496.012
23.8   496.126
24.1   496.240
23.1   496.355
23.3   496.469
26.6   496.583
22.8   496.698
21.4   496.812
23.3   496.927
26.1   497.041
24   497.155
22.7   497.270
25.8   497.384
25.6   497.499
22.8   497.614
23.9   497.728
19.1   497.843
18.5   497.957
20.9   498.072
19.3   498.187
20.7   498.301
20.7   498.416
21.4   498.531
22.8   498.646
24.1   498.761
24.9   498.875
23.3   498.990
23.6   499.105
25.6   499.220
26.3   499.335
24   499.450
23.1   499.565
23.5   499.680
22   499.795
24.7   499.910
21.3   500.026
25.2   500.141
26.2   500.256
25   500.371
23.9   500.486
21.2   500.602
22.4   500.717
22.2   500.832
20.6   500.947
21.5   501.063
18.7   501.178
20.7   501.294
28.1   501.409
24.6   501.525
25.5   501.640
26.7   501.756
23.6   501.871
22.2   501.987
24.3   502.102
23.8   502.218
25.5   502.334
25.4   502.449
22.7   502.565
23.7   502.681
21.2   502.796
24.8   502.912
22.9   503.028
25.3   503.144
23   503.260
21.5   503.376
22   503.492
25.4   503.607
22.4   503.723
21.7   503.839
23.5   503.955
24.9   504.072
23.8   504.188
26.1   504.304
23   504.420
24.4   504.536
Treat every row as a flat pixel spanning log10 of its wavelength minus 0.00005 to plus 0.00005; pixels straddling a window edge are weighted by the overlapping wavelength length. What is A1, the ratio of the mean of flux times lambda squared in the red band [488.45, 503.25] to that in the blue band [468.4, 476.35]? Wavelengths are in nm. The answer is 1.31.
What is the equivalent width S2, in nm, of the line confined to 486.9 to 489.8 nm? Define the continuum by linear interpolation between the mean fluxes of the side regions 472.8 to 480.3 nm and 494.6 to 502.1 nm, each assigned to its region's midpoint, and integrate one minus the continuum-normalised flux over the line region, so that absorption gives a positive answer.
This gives 0.09 nm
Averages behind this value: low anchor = 22.3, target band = 21.9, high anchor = 22.8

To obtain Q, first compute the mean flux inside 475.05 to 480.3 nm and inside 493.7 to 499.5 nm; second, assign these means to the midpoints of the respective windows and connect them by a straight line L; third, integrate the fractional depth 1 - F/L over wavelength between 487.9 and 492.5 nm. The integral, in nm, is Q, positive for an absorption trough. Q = 0.03 nm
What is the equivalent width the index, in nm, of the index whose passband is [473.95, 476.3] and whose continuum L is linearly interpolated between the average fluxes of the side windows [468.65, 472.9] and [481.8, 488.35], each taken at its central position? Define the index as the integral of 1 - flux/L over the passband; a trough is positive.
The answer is -0.47 nm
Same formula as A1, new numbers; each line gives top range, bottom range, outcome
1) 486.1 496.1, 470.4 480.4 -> 1.11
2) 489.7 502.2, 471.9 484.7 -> 1.10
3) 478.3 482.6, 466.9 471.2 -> 1.42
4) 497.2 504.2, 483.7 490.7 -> 1.14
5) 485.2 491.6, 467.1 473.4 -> 1.33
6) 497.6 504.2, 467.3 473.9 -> 1.46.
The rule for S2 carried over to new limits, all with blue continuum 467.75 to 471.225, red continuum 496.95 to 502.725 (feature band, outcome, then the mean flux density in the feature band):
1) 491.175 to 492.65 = -0.11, 23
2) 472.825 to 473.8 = -0.24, 21.2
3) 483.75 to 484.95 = -0.16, 22.3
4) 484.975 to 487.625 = -0.06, 20.6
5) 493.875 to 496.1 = 0.02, 22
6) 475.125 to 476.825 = -0.45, 22.4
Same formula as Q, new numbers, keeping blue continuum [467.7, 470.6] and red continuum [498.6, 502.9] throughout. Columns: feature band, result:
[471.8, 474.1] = -0.43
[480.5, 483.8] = -0.49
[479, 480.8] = -0.34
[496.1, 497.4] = -0.06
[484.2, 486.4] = -0.06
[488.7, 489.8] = -0.06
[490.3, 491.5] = -0.12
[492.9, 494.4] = -0.08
